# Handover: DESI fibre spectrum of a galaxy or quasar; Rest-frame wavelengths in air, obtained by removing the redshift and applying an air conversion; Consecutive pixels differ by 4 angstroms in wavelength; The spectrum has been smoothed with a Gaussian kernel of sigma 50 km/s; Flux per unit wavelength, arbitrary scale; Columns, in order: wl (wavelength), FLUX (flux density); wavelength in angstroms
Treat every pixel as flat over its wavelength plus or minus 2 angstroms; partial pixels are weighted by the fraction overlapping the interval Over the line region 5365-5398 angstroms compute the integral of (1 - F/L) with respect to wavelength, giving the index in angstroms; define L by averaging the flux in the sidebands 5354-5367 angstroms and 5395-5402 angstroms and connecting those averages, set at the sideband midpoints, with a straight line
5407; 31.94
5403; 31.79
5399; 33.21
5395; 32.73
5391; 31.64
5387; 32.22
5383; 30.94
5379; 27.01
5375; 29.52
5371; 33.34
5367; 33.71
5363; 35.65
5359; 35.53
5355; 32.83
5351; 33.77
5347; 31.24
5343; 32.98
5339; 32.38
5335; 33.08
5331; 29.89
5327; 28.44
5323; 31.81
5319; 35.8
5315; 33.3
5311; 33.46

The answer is 2.2 angstroms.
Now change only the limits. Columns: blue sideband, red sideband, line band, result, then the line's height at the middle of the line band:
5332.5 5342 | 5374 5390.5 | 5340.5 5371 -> -2.0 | 31.6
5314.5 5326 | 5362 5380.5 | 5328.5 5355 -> 0.3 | 32.6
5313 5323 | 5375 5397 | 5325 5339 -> 1.1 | 33.3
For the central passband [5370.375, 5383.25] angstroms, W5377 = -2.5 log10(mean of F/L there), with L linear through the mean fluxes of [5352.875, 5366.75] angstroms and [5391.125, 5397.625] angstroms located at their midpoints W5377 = 0.129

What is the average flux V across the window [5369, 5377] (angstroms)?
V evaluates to 31.4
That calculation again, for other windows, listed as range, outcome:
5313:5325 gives 33.6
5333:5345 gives 32.8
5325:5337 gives 30.5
